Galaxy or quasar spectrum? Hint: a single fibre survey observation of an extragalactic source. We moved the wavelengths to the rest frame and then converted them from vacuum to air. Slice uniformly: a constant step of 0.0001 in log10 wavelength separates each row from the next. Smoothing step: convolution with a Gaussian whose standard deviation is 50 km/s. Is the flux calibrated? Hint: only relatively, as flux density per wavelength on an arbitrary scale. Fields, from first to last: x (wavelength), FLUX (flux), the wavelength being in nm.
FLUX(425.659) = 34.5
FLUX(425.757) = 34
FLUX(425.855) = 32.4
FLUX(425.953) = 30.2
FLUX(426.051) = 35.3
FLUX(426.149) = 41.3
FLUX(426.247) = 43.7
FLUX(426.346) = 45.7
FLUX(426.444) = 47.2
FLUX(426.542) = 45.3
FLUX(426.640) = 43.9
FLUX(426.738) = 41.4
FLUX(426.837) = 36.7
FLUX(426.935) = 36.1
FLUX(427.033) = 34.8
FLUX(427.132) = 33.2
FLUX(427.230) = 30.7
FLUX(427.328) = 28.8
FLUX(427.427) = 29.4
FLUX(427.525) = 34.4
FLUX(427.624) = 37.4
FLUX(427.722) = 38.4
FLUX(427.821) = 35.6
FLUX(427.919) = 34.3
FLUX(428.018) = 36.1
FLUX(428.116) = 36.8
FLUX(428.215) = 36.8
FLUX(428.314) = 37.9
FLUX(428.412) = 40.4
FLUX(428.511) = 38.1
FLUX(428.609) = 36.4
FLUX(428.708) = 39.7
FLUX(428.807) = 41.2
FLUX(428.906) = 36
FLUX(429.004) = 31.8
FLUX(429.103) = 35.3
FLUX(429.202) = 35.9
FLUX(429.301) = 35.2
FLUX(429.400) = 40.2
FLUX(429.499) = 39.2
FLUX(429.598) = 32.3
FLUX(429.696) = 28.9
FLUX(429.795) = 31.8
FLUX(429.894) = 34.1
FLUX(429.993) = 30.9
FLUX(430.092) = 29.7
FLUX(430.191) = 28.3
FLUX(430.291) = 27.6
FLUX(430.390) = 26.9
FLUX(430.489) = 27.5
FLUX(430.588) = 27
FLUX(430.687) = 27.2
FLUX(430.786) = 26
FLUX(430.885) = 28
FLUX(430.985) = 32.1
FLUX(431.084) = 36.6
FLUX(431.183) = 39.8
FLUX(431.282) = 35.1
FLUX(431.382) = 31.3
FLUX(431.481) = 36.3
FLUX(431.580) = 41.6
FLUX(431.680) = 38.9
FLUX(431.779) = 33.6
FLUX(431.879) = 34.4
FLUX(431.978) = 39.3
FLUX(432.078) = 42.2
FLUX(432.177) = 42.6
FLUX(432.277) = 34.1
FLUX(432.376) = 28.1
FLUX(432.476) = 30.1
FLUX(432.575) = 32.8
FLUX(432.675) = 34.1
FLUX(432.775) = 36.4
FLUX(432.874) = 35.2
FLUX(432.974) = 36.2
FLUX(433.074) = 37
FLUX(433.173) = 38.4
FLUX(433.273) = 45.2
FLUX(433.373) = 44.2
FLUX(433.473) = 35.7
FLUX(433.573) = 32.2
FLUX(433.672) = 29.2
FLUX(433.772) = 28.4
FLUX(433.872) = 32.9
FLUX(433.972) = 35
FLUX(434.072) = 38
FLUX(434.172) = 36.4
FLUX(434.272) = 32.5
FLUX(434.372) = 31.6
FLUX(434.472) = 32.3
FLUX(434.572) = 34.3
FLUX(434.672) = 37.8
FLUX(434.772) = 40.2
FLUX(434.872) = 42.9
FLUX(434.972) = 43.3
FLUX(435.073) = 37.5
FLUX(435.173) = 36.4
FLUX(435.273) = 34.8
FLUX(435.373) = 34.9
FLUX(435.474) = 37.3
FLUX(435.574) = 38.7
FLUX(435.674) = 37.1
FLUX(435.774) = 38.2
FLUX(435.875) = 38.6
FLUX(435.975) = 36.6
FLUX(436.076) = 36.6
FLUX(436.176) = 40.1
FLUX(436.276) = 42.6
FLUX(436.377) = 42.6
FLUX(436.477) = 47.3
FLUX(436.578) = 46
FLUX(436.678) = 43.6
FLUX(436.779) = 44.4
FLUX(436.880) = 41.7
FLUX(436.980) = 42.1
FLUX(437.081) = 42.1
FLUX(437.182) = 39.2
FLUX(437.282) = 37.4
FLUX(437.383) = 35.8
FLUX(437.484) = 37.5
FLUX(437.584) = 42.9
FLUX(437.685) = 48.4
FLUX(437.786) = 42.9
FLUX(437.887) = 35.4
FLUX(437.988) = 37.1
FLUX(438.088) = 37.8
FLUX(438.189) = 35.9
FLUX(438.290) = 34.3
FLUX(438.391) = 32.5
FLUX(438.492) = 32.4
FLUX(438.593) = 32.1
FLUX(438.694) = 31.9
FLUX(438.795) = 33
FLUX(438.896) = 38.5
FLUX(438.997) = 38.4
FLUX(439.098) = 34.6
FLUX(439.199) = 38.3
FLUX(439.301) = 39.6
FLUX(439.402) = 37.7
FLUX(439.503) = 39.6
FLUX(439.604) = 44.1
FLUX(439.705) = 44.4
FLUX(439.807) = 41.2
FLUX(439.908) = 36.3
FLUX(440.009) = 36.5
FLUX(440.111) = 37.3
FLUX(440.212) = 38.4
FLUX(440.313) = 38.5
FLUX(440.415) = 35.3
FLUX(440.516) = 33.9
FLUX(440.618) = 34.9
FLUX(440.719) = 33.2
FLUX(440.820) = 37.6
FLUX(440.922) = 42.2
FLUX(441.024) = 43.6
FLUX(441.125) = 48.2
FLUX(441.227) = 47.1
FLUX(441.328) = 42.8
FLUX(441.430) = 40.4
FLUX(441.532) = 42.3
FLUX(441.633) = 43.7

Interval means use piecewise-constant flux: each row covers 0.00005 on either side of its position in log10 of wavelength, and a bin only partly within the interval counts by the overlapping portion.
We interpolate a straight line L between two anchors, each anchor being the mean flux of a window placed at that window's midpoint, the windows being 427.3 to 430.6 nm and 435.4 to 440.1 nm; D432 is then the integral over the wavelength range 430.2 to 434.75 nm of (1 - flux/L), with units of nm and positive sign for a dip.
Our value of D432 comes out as 0.23 nm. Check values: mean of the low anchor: 34.2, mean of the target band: 34.3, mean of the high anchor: 38.9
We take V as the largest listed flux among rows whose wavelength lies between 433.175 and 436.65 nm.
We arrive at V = 47.3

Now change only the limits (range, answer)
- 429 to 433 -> 42.6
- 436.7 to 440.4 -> 48.4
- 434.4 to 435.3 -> 43.3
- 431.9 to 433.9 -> 45.2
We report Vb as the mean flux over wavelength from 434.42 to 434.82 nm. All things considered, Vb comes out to 36.1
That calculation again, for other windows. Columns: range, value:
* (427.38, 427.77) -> 35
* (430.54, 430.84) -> 26.8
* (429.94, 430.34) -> 29.1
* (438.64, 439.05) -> 35.4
